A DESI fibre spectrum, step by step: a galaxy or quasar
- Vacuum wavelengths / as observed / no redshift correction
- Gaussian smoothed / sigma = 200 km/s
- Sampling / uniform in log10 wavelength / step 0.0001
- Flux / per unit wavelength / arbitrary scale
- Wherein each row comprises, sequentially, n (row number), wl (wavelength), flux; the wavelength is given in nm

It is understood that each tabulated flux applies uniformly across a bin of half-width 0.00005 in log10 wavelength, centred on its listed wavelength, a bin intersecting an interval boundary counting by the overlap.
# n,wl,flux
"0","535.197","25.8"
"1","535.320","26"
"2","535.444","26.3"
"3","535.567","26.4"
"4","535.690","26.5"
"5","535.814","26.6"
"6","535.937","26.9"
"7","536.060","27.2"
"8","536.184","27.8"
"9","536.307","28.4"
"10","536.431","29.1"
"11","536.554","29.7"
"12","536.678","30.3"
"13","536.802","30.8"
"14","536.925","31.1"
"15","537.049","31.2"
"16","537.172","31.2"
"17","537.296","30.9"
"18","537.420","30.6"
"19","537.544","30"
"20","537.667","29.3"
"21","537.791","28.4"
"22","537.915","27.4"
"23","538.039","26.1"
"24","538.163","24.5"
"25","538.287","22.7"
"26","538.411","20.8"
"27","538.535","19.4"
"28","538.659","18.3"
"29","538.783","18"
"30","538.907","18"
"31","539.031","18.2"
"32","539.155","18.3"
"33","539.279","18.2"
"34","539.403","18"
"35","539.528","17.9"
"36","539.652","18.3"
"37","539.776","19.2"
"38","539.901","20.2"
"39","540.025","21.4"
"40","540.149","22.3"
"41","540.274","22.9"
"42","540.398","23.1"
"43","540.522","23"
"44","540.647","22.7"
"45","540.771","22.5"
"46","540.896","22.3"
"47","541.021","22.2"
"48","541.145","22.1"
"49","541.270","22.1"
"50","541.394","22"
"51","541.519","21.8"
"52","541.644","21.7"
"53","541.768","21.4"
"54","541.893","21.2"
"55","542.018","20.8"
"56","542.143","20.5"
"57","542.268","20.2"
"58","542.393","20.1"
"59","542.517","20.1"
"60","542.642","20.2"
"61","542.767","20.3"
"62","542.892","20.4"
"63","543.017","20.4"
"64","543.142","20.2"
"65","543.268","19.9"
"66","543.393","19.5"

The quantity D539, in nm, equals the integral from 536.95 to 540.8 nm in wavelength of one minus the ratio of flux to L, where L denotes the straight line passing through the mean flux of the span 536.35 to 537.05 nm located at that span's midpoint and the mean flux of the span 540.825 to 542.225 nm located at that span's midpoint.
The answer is 0.49 nm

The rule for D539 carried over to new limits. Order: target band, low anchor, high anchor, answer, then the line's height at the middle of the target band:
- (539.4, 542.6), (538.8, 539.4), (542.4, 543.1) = -0.323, 19.3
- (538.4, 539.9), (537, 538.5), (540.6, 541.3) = 0.399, 25.3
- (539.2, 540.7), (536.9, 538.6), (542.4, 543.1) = 0.222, 24.2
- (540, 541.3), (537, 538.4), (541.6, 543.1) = 0.048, 23.3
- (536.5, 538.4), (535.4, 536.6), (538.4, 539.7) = -0.452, 23.2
